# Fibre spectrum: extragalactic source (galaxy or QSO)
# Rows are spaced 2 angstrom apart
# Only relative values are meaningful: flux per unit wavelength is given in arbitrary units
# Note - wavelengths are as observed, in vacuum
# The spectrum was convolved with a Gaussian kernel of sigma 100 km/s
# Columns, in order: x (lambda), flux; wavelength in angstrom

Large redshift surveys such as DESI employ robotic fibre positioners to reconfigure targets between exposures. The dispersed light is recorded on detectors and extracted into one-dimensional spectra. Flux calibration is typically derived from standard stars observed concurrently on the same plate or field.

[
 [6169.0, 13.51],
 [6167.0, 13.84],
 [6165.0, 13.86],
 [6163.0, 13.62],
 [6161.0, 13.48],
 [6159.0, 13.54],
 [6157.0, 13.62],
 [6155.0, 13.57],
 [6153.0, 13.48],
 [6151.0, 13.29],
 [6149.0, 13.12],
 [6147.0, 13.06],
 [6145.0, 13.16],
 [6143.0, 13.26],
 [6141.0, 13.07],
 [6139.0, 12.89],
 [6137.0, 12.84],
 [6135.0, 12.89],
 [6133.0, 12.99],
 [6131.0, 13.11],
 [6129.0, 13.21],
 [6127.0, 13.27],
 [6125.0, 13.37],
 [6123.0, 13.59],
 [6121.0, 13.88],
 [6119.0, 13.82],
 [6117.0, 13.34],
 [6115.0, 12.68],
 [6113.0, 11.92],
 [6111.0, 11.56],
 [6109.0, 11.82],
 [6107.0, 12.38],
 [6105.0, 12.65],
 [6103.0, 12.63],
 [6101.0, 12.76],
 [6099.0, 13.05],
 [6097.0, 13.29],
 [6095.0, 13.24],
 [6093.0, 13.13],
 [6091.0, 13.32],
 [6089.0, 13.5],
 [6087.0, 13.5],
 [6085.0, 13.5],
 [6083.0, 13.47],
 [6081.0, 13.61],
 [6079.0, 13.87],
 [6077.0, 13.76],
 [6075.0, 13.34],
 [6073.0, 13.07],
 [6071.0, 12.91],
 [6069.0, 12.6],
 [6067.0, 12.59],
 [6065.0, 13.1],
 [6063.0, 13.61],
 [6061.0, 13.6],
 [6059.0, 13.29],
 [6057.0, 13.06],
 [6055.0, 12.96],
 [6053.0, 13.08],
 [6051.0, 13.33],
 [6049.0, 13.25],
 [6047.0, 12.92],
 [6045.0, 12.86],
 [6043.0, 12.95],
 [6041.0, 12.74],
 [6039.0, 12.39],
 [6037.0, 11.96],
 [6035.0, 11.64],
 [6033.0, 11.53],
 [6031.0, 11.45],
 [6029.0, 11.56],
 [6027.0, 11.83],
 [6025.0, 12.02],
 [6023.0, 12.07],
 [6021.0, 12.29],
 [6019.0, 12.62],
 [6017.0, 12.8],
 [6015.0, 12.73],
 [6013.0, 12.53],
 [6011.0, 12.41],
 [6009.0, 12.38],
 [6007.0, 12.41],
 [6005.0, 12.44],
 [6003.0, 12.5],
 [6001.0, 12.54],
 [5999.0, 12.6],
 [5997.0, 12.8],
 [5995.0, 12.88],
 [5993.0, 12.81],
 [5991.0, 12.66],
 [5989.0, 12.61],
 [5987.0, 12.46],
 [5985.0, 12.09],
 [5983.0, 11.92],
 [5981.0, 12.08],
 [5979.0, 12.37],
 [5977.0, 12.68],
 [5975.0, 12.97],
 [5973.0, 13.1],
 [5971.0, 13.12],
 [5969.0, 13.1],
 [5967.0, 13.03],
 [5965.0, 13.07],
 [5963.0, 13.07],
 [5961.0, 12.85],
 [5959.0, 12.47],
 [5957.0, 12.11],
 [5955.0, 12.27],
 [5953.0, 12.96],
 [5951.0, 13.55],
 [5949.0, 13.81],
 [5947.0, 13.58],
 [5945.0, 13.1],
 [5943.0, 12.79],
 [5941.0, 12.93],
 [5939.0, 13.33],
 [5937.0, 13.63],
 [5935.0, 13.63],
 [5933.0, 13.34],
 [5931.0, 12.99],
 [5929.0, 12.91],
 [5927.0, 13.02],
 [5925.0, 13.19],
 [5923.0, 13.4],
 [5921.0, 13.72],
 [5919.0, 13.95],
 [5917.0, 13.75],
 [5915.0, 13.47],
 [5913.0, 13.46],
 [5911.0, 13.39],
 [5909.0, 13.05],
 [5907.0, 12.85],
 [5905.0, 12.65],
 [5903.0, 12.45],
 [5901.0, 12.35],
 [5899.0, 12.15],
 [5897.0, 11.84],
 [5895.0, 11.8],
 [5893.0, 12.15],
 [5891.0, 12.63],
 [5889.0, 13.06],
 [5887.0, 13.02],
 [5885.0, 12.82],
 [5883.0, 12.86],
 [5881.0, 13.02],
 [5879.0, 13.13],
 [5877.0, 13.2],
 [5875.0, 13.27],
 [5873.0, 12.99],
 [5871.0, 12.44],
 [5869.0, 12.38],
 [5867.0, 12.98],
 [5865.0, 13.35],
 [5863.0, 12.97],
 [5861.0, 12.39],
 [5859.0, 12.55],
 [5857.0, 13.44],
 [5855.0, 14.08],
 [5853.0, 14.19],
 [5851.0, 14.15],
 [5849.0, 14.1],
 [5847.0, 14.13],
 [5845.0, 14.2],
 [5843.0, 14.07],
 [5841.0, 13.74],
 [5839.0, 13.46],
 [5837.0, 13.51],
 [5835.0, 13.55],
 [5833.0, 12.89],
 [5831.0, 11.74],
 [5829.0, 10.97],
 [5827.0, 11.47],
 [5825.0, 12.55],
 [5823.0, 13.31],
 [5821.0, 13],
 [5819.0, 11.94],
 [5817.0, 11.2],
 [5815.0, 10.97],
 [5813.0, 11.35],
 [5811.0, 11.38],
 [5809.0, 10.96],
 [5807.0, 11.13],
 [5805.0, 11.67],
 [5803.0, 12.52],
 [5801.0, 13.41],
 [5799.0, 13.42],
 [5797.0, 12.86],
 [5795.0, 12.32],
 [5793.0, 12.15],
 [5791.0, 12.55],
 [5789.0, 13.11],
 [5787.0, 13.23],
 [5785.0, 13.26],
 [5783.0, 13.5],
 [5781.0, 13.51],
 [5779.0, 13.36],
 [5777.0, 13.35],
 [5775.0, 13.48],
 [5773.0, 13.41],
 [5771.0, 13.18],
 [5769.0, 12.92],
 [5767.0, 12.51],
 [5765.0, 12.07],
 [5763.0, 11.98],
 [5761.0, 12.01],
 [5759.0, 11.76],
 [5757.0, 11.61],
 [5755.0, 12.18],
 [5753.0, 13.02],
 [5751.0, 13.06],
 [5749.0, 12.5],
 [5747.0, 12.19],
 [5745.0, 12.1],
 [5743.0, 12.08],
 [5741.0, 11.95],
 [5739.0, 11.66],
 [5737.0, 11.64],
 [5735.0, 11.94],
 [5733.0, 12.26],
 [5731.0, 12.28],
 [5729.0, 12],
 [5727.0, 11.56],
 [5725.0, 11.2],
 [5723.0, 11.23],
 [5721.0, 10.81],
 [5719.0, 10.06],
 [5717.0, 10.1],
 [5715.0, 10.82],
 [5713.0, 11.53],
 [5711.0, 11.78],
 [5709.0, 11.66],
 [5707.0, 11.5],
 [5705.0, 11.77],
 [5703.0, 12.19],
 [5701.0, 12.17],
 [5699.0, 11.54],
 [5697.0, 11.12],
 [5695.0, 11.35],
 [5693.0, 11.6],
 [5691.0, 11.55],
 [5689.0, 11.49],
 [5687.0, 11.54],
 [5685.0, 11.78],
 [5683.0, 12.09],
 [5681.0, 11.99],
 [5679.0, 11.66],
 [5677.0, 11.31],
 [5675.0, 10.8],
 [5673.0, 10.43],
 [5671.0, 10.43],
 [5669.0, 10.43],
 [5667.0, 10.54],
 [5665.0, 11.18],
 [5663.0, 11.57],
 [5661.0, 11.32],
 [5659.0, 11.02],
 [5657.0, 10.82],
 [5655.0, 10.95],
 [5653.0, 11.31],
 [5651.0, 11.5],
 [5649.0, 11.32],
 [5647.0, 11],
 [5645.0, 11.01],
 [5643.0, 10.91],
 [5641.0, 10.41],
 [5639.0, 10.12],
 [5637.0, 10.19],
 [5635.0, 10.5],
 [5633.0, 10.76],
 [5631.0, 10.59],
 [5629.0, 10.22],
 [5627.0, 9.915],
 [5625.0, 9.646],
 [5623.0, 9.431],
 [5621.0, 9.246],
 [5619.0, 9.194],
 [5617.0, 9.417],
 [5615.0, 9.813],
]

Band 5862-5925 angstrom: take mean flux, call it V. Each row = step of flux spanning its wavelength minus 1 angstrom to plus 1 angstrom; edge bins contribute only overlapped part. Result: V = 12.9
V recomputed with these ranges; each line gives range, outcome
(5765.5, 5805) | 13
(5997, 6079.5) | 12.7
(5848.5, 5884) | 13.2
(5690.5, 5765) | 11.7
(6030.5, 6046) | 12.2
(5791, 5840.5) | 12.3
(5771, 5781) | 13.4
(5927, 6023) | 12.8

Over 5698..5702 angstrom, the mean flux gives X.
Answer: 11.9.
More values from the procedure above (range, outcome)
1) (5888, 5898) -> 12.3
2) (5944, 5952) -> 13.5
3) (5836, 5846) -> 13.8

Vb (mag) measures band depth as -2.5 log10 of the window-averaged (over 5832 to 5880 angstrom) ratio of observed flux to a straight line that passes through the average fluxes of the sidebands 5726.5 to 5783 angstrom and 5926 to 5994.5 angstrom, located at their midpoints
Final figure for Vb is -0.060 mag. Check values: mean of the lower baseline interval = 12.4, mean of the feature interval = 13.4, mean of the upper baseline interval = 12.9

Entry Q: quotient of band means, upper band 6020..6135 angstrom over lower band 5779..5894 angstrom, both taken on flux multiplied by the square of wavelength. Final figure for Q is 1.09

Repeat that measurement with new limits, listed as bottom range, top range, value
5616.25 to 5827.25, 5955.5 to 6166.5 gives 1.24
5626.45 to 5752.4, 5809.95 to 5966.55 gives 1.22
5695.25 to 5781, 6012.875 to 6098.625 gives 1.19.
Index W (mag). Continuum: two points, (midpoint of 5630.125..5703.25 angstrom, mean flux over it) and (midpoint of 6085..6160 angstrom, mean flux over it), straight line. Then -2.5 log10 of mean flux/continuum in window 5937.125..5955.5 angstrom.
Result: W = -0.07 mag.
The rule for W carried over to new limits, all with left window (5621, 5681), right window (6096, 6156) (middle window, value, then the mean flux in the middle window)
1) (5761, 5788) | -0.152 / 13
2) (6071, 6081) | -0.058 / 13.5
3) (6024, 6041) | 0.062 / 11.9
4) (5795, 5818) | -0.041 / 11.9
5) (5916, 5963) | -0.093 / 13.2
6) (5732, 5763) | -0.087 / 12.1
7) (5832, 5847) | -0.175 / 13.7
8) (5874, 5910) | -0.071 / 12.7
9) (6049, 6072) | -0.036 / 13.1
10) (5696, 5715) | -0.063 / 11.6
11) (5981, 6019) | -0.011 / 12.5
